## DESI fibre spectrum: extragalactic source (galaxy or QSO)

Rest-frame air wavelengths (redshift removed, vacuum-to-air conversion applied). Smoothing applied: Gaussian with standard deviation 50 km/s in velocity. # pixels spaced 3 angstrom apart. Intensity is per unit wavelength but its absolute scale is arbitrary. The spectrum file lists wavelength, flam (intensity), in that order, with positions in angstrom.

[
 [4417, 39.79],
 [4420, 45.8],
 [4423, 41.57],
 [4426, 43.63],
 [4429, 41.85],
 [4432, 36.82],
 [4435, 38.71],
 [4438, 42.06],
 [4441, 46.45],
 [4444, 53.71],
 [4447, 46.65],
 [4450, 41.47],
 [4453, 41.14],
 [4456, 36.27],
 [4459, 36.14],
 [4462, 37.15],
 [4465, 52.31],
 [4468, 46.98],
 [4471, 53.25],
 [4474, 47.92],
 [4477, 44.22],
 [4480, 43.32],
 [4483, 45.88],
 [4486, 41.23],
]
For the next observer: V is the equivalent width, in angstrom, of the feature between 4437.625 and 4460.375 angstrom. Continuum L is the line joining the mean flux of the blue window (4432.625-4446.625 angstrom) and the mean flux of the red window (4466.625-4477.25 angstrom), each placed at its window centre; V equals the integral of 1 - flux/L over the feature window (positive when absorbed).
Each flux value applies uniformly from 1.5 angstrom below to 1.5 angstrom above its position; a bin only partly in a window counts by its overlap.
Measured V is 1.4 angstrom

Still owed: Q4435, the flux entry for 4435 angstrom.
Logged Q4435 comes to 38.71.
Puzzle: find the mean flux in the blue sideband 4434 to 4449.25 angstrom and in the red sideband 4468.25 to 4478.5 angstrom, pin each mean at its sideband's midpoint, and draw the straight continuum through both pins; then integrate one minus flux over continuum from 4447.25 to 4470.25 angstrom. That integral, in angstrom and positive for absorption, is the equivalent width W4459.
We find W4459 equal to 2.3 angstrom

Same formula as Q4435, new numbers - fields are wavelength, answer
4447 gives 46.65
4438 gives 42.06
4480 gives 43.32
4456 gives 36.27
